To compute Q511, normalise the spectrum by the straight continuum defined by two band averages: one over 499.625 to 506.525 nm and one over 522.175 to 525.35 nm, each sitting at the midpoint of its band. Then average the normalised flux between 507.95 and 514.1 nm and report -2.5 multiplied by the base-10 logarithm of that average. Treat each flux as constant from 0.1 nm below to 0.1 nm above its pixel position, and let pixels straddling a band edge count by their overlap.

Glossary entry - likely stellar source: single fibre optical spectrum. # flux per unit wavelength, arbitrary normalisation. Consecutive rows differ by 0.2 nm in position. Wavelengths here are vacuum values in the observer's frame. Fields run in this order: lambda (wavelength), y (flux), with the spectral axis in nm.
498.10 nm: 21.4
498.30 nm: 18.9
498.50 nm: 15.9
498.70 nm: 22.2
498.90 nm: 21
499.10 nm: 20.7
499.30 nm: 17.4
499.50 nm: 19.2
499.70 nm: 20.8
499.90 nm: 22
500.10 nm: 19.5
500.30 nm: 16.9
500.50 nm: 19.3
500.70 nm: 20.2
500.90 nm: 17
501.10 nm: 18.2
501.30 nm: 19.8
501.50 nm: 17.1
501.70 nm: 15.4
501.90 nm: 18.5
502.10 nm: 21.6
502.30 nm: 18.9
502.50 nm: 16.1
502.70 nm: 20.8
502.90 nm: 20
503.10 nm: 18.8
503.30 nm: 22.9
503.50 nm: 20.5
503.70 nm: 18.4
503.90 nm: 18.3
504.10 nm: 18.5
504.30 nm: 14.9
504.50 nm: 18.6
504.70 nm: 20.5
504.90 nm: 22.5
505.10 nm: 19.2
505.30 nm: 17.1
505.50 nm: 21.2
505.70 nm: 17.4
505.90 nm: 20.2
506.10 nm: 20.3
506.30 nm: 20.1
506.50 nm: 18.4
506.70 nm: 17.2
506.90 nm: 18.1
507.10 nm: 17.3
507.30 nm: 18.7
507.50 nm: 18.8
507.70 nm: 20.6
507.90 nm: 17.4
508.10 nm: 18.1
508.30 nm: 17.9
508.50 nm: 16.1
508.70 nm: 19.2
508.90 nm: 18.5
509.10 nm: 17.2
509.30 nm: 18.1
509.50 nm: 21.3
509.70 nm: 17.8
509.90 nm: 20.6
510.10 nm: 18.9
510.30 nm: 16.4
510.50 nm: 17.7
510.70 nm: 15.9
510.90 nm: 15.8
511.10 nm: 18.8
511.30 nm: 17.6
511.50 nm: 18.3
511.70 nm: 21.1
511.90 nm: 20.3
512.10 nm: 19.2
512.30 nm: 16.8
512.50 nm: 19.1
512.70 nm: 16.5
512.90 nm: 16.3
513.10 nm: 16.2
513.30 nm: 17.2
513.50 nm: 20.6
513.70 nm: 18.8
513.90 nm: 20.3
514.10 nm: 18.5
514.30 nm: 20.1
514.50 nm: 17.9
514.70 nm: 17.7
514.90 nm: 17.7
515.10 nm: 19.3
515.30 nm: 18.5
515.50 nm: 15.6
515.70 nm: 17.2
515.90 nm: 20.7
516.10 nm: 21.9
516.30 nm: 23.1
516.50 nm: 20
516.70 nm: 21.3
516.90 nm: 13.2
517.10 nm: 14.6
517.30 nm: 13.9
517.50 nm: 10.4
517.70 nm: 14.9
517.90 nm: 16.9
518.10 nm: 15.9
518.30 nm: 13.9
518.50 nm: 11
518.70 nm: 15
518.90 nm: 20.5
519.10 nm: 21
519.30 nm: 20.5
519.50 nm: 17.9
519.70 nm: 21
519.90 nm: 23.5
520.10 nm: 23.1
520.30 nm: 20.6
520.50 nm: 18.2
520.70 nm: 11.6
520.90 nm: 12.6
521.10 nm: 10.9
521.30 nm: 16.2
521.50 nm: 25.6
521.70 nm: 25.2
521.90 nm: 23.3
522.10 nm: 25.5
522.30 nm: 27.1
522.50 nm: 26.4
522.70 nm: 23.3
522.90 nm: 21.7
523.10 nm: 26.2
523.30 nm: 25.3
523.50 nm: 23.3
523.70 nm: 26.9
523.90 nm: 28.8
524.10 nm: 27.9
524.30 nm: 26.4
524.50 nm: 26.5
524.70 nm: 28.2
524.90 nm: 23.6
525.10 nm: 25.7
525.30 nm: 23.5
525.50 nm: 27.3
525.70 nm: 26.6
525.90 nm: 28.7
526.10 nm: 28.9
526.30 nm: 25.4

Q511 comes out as 0.19 mag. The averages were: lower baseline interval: 19.1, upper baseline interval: 25.7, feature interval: 18.2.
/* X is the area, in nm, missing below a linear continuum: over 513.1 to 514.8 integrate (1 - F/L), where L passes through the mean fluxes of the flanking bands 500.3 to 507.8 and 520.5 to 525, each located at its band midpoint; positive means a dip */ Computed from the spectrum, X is 0.20 nm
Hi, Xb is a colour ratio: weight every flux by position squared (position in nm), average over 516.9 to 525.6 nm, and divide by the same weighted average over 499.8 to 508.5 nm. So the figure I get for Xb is 1.18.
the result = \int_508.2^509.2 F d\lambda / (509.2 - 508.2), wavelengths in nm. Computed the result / 17.8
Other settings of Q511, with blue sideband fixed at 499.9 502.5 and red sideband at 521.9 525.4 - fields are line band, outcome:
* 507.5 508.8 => 0.14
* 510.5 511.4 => 0.25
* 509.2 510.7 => 0.15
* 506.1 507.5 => 0.10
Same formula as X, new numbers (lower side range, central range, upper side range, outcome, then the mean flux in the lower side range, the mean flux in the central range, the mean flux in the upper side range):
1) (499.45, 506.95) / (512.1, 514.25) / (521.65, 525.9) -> 0.402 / 19.1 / 18.1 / 25.7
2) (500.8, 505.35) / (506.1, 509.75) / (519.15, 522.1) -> 0.118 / 18.9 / 18.4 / 19.5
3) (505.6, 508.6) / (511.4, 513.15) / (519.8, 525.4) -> 0.152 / 18.4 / 18.3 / 23.1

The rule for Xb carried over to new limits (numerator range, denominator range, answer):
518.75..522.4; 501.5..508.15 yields 1.13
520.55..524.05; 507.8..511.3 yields 1.31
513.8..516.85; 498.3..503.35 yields 1.06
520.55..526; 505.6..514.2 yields 1.37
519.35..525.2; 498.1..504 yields 1.29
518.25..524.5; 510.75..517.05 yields 1.19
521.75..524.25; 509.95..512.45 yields 1.47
